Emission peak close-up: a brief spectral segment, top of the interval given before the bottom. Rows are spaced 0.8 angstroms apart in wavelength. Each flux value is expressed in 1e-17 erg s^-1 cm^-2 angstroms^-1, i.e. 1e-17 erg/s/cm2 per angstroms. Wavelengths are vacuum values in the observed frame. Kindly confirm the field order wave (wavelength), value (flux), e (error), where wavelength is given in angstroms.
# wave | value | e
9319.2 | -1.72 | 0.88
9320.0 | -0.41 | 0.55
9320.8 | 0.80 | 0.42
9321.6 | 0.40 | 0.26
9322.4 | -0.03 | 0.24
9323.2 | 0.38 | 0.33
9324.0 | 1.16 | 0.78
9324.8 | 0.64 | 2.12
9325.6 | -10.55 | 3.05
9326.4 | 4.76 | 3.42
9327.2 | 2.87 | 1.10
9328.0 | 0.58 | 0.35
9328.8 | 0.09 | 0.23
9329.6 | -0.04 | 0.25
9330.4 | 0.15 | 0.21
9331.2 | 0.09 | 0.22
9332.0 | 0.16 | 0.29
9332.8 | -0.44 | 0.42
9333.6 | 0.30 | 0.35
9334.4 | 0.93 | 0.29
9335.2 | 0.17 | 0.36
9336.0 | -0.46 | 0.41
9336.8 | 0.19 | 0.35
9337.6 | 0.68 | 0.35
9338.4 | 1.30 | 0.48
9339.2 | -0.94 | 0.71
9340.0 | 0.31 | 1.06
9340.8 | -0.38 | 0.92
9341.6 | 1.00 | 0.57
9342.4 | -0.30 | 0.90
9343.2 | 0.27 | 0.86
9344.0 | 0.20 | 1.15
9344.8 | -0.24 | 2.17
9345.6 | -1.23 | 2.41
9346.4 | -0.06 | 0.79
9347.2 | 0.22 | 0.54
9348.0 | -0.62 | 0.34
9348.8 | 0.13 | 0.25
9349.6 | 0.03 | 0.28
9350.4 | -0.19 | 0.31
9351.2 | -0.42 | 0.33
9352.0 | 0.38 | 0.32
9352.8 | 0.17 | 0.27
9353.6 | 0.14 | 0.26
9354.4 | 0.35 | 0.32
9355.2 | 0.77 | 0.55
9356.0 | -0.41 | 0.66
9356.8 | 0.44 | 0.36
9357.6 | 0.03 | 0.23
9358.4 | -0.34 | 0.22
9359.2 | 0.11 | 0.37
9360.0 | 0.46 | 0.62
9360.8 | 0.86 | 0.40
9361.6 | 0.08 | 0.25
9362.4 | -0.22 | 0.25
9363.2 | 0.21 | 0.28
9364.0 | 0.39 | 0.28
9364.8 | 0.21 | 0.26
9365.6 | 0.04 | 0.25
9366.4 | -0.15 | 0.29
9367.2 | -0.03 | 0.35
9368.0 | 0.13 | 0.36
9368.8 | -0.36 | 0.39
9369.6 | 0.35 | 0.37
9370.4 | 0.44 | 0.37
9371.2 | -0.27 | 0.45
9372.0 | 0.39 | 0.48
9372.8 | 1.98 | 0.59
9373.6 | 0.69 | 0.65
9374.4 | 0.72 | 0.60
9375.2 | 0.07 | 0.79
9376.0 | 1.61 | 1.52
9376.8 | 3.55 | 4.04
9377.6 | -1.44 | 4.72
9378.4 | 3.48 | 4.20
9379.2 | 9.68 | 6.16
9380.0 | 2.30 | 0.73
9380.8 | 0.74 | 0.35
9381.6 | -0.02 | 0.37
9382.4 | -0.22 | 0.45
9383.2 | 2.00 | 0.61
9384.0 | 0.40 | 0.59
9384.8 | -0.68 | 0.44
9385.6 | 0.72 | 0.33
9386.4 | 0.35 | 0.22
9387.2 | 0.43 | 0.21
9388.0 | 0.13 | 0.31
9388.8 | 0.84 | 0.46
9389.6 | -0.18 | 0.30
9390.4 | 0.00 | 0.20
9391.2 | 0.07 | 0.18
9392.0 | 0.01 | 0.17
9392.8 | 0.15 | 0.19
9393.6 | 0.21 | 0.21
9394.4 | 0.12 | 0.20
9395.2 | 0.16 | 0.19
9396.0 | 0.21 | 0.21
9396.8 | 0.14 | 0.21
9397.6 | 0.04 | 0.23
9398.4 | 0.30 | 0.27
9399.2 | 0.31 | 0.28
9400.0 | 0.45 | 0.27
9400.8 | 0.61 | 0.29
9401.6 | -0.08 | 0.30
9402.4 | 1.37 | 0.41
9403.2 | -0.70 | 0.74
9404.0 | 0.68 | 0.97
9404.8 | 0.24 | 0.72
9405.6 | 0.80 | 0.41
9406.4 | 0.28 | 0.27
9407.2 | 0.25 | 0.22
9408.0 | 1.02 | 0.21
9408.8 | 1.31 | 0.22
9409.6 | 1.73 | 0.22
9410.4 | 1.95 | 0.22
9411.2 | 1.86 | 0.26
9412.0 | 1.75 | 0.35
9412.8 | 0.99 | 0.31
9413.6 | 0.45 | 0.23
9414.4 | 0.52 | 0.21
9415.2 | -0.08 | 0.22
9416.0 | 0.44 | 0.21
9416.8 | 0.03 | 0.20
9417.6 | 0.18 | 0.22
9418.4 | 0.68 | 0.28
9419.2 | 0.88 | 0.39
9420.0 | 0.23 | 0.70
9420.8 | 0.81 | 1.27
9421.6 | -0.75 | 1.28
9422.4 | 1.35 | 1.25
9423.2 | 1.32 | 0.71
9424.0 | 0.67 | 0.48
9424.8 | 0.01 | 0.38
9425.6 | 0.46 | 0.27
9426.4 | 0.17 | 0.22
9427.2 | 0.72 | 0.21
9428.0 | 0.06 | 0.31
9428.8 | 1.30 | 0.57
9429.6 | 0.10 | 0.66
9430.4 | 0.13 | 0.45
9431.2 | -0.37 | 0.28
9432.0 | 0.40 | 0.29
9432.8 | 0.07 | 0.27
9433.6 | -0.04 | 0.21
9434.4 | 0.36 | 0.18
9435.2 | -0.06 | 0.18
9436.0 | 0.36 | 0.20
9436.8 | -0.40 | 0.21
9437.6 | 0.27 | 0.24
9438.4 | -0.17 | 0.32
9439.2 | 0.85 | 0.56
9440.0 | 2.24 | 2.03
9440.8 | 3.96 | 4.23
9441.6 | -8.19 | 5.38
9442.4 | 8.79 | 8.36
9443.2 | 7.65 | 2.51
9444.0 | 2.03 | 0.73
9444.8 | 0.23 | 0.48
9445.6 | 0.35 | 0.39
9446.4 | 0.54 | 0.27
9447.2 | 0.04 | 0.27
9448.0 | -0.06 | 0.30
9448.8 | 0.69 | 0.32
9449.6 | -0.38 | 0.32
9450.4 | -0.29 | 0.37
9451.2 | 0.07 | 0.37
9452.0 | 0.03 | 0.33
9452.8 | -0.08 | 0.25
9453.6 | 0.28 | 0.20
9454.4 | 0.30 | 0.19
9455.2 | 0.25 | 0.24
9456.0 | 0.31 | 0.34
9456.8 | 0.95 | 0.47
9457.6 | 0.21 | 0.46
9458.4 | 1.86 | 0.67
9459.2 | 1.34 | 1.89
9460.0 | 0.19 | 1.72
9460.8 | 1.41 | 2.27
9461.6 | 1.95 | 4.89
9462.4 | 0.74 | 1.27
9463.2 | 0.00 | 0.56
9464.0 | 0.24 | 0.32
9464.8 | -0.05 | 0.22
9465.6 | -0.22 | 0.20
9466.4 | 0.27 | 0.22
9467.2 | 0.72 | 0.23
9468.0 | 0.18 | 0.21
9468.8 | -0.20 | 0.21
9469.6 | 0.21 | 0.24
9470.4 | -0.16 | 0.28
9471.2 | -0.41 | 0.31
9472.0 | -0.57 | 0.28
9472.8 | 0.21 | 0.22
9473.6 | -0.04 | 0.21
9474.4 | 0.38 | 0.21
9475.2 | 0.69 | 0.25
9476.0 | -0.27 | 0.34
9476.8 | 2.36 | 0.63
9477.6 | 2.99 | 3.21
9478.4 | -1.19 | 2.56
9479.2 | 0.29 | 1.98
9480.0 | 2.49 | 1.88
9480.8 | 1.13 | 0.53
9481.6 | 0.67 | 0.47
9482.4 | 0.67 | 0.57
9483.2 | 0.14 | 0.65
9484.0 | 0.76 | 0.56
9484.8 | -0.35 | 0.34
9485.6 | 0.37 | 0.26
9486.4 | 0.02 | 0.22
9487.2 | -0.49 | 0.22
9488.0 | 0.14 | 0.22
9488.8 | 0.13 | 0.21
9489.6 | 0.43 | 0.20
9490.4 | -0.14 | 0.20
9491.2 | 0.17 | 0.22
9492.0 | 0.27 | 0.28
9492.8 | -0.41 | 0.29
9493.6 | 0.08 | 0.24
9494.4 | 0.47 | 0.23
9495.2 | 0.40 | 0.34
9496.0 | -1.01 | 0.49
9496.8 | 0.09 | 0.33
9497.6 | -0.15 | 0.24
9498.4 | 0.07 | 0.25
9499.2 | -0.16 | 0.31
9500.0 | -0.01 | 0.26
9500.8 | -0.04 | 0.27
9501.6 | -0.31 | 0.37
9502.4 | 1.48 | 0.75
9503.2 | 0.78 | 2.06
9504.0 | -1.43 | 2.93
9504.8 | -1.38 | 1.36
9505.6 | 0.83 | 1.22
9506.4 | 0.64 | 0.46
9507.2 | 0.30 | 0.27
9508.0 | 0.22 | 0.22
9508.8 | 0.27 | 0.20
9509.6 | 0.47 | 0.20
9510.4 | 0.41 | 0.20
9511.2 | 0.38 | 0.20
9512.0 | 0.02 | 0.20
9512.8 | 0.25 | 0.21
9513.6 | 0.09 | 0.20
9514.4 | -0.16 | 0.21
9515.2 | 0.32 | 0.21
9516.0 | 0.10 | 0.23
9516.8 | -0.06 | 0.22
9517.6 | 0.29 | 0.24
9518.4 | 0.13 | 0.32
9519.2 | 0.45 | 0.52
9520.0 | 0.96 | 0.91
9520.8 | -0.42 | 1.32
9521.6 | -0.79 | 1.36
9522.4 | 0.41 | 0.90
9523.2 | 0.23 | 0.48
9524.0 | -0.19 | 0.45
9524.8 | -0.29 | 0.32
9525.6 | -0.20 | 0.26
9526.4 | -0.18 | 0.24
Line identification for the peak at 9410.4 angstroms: H-beta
